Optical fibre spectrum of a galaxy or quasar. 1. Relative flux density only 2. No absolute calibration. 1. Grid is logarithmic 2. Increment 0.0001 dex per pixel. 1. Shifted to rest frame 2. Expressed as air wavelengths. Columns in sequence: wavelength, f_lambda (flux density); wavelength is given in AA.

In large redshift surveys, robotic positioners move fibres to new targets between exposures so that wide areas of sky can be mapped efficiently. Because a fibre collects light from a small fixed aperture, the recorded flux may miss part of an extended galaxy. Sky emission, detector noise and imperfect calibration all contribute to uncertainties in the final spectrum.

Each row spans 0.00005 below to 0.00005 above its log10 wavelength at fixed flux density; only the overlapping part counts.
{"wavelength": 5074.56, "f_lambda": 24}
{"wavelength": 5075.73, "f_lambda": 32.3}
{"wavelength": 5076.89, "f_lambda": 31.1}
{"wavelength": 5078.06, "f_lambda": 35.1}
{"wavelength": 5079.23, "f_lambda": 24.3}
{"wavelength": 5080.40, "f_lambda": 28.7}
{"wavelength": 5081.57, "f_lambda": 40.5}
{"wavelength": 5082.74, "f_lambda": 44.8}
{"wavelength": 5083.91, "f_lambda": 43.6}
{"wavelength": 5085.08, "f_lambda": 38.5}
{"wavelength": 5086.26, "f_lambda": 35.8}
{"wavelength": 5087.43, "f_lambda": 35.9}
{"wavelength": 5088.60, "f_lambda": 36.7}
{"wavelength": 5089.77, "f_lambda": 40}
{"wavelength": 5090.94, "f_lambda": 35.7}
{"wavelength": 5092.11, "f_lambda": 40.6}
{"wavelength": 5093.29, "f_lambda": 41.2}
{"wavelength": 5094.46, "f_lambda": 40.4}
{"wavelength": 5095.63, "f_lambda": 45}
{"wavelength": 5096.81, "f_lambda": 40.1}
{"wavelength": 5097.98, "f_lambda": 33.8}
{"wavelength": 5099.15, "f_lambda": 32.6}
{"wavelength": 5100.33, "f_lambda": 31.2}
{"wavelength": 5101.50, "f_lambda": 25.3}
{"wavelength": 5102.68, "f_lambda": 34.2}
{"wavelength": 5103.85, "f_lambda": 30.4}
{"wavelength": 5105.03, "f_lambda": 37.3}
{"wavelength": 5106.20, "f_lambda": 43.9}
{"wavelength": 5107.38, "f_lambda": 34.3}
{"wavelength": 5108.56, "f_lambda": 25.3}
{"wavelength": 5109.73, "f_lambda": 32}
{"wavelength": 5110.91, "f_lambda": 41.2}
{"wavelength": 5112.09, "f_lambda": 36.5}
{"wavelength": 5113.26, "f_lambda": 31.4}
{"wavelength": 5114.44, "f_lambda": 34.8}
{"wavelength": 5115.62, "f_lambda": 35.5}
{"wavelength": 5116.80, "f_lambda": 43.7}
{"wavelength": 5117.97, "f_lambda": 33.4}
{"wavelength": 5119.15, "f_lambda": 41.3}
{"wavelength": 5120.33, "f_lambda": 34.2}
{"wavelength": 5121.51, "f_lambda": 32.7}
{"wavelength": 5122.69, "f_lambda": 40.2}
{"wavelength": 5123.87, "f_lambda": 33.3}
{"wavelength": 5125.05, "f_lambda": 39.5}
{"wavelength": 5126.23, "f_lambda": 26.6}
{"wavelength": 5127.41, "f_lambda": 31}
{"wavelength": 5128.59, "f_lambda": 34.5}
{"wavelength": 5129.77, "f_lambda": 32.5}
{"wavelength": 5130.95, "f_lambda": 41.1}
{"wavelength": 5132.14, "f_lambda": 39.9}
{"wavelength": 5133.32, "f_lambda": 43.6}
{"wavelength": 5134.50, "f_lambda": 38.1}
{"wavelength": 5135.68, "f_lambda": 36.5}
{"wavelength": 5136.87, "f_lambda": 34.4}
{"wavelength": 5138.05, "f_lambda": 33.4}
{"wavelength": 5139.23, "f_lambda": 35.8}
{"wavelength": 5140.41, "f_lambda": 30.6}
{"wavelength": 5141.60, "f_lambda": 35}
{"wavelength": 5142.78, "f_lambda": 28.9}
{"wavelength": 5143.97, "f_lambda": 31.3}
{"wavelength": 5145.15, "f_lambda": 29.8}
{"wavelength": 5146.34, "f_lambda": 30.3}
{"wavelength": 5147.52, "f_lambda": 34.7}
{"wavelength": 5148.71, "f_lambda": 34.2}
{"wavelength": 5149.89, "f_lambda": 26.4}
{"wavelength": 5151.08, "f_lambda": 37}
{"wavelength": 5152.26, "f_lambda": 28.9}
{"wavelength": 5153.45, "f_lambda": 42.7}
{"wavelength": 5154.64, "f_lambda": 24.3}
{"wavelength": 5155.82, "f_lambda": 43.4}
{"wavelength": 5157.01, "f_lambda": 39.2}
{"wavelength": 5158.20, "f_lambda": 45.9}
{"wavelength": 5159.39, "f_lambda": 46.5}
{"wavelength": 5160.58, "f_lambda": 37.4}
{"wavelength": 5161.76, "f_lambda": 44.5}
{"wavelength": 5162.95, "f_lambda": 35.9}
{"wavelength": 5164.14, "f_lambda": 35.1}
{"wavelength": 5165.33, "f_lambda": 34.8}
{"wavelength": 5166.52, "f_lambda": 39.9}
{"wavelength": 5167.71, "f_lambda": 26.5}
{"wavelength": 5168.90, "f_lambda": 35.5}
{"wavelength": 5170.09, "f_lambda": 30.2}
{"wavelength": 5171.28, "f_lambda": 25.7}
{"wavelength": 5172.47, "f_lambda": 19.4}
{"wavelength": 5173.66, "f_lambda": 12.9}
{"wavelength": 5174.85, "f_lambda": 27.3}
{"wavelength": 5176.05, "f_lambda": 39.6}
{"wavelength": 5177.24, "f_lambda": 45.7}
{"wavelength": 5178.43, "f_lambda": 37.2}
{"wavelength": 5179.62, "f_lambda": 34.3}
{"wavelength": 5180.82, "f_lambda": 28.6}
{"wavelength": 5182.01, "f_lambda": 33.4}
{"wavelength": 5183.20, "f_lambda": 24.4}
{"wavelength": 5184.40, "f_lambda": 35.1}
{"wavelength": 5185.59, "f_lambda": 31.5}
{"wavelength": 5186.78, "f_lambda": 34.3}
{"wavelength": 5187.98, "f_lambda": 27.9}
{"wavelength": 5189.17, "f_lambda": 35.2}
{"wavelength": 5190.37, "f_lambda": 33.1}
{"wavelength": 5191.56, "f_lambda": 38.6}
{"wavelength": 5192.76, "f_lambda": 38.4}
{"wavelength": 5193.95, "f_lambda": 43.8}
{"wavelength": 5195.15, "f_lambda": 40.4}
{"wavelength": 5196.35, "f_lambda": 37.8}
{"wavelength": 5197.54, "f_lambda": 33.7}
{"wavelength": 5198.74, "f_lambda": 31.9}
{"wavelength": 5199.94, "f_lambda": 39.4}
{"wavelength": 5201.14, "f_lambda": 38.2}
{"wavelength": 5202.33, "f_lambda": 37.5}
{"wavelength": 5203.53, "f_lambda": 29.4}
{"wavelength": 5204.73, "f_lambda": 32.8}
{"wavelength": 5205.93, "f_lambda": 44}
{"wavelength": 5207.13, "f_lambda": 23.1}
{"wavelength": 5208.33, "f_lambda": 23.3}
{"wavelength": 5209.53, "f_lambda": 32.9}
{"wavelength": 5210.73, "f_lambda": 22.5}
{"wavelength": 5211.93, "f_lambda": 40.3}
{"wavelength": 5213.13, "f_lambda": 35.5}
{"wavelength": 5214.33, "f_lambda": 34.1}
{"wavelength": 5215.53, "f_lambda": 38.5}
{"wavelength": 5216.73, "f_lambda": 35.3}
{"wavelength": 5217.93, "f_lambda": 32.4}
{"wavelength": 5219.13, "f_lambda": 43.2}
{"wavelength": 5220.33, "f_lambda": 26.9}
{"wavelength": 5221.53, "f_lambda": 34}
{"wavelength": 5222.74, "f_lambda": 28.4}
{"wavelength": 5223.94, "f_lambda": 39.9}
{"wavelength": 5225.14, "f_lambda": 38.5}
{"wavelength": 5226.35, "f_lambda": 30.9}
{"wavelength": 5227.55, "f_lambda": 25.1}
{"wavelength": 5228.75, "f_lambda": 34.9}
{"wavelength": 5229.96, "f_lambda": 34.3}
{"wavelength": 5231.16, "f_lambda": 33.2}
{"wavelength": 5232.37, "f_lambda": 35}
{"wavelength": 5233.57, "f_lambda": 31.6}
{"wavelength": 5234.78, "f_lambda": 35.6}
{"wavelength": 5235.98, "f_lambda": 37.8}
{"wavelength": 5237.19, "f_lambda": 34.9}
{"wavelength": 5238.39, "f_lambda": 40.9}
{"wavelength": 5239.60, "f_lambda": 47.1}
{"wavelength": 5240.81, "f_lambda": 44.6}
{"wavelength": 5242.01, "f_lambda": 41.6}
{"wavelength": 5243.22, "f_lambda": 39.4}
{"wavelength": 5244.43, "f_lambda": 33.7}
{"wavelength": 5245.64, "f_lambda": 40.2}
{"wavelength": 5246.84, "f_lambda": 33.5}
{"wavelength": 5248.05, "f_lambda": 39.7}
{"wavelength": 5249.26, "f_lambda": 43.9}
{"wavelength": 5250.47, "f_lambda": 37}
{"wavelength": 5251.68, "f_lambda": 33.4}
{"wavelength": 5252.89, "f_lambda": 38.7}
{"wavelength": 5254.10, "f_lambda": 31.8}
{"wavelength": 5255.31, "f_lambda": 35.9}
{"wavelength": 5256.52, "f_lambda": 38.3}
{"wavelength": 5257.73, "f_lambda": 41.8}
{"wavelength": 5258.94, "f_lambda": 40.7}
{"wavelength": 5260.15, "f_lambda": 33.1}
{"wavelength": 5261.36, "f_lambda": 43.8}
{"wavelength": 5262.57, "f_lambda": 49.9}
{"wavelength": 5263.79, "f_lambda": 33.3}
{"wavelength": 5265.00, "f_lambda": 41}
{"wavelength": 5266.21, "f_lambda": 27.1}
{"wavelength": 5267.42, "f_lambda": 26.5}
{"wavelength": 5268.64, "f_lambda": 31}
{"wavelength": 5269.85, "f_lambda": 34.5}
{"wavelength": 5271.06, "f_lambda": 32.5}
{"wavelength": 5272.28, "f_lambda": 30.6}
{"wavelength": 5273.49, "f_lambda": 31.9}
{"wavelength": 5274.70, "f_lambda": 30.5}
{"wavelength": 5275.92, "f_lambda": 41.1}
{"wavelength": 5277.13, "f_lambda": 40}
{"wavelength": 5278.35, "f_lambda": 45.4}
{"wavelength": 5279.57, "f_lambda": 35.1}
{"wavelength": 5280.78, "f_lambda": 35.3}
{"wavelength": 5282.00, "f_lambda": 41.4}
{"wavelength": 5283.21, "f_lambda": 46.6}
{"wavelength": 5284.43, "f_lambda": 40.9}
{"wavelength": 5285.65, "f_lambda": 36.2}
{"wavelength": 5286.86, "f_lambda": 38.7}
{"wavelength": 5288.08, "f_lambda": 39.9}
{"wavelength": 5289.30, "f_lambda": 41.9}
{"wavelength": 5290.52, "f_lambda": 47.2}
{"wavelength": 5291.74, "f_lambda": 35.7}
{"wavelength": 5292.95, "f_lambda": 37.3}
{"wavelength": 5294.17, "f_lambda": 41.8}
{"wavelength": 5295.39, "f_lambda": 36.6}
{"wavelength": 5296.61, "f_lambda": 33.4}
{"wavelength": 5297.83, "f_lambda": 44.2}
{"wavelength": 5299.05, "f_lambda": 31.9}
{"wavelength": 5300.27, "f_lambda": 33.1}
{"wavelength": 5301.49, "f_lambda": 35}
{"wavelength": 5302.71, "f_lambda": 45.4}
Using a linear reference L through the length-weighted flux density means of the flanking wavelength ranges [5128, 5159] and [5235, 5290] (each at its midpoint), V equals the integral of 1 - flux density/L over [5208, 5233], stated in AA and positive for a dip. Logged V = 2.4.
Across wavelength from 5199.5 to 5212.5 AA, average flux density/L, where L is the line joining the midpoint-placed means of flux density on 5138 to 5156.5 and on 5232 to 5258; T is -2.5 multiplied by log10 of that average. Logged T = 0.096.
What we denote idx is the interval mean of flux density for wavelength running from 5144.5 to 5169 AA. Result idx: 35.9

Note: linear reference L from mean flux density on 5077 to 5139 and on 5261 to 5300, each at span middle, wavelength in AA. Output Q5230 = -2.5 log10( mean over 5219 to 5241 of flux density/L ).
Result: 0.05 mag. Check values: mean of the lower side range 36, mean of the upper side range 37.5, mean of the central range 35.3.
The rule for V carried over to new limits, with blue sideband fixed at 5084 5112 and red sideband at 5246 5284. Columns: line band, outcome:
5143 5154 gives 1.2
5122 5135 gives 0.0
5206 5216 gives 1.3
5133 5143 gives 0.4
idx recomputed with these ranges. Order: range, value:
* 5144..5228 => 34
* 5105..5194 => 34.6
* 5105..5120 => 36.1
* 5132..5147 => 34.3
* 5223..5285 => 36.9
